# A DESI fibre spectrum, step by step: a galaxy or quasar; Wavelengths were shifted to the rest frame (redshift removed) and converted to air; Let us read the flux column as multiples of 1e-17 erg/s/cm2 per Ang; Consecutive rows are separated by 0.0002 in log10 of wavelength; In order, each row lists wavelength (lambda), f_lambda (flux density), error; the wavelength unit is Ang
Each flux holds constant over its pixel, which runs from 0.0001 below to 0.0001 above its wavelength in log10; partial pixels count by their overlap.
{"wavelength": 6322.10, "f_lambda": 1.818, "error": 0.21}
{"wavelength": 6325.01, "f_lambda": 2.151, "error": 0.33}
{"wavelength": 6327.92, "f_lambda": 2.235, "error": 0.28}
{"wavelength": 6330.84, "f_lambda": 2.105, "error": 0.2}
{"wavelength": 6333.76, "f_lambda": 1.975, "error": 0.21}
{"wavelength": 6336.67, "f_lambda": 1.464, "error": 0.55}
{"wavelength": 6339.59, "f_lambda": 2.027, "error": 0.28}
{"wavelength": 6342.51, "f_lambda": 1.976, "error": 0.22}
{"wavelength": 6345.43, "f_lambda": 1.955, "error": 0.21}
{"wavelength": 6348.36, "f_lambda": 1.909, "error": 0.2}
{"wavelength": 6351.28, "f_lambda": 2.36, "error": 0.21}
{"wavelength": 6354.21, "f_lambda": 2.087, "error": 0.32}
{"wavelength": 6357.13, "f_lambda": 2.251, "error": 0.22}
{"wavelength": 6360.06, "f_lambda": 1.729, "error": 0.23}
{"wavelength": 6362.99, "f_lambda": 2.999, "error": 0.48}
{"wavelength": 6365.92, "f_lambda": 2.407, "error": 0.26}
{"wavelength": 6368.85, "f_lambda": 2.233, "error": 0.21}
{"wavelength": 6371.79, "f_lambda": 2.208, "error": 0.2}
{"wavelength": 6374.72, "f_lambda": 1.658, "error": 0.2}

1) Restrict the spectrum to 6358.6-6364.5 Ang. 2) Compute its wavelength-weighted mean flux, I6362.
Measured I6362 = 2.37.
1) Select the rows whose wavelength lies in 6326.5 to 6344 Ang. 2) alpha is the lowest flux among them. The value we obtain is 1.464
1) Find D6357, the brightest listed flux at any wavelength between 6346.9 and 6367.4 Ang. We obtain 2.999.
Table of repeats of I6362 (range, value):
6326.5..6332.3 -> 2.17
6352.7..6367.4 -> 2.3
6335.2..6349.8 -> 1.87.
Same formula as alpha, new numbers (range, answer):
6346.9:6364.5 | 1.729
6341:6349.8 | 1.909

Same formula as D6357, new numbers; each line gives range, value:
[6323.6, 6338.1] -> 2.235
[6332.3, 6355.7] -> 2.36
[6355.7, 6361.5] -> 2.251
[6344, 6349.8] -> 1.955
